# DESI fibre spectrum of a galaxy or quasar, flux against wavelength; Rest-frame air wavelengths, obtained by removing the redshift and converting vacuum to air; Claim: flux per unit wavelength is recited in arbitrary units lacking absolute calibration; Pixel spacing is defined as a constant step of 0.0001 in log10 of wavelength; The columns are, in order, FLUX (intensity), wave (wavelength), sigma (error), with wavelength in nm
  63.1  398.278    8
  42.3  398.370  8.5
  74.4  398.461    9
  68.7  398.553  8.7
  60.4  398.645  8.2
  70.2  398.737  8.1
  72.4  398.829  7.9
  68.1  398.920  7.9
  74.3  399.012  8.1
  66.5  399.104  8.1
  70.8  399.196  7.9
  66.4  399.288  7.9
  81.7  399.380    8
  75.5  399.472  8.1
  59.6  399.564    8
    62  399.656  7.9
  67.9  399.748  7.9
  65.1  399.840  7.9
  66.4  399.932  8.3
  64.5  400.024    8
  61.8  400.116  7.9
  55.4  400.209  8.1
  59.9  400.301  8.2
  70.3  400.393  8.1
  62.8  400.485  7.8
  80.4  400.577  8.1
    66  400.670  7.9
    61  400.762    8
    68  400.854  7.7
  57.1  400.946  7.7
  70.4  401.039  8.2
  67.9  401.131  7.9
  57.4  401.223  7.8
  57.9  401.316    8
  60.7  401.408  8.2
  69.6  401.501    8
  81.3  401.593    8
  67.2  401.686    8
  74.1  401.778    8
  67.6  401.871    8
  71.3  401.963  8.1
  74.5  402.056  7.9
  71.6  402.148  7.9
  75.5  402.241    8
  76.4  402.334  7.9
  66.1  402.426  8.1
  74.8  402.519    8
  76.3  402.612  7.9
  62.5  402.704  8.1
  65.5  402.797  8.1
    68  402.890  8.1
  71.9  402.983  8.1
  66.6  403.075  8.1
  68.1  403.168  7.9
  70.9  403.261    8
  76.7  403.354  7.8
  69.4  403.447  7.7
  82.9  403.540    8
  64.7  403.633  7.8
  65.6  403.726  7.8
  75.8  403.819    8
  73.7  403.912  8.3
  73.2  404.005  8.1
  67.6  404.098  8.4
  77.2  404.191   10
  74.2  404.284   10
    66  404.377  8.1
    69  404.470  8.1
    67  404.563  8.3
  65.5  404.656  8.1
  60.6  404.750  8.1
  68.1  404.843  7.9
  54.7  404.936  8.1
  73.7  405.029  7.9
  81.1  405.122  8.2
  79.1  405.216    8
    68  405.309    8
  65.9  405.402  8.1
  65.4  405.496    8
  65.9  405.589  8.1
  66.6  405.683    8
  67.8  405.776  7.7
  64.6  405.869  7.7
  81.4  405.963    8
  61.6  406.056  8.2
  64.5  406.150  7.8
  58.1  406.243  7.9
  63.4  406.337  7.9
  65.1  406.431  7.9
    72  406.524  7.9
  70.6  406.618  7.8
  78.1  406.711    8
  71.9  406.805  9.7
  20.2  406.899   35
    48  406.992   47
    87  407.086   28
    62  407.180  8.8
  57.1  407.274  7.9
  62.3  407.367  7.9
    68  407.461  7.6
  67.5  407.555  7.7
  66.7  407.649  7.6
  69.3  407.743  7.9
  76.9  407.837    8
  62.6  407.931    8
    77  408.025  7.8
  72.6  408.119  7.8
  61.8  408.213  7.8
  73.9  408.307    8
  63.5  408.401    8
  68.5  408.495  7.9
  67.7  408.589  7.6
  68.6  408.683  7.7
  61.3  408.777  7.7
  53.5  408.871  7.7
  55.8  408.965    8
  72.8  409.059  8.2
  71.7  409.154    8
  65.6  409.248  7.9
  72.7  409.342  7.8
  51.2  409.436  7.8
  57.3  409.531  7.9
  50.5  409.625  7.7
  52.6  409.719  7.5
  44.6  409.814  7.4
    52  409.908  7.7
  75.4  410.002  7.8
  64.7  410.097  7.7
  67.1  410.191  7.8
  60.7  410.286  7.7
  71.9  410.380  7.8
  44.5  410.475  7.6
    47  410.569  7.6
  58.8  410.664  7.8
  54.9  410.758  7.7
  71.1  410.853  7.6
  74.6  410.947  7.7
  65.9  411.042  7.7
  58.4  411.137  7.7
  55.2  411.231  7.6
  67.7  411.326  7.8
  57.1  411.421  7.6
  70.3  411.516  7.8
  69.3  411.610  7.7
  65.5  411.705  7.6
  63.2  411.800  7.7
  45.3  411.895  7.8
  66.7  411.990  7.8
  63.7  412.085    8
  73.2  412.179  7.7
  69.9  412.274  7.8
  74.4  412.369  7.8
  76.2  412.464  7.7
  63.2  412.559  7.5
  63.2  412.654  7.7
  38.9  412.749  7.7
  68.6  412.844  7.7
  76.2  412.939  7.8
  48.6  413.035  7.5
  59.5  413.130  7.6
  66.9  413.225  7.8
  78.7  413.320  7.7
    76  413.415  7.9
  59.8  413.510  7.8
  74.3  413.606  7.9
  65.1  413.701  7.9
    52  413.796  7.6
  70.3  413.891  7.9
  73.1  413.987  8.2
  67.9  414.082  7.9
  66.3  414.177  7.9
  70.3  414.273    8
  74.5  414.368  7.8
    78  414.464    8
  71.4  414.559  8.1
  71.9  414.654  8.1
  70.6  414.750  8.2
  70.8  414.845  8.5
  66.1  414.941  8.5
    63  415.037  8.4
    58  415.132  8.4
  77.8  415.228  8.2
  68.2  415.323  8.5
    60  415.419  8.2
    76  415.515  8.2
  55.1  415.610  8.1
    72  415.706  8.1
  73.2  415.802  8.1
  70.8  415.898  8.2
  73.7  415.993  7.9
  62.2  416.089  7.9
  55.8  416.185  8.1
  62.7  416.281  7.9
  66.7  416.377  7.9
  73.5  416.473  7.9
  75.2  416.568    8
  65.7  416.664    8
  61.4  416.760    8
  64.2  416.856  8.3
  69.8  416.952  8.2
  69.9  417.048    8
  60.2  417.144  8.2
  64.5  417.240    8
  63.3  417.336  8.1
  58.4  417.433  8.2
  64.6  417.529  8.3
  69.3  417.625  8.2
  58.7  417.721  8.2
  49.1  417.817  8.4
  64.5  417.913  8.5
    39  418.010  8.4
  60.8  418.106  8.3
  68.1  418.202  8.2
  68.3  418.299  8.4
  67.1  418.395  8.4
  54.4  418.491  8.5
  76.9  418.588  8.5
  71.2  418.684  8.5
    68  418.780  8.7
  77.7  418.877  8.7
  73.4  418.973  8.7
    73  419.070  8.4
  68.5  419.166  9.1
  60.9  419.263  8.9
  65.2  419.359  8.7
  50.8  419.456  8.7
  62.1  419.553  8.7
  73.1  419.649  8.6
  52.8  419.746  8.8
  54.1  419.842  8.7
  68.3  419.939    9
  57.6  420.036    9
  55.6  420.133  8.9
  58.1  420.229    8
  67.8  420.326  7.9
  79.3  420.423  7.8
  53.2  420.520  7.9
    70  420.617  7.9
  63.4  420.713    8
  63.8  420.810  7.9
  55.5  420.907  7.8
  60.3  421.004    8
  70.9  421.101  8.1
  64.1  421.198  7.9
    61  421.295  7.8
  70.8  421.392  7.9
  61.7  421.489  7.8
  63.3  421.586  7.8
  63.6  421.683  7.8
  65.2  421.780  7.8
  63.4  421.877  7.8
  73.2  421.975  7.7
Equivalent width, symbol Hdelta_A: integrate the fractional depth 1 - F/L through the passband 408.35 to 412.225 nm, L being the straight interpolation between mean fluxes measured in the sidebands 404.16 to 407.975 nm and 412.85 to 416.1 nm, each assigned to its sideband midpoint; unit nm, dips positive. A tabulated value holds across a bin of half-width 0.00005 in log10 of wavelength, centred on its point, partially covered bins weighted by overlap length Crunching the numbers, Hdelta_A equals 0.31 nm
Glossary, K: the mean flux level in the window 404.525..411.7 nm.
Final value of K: 64.4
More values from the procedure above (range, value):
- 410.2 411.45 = 60.8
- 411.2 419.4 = 66.1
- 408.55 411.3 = 61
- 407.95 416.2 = 65.1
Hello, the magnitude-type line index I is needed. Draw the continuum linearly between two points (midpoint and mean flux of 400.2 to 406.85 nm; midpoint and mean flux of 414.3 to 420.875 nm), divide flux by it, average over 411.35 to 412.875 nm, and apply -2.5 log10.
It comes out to 0.04 mag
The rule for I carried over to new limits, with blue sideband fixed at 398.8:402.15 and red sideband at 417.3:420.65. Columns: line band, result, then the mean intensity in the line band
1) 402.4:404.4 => -0.07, 70.9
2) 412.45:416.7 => -0.05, 67.2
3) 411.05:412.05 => 0.05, 62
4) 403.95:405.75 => -0.04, 68.9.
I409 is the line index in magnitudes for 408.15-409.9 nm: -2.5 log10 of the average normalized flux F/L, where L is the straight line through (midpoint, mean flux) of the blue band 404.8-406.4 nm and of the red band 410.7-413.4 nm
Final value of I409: 0.07 mag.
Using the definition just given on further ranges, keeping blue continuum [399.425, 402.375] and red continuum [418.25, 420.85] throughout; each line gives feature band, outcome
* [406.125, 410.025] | 0.04 mag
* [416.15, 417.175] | -0.01 mag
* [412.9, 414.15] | -0.02 mag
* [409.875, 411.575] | 0.06 mag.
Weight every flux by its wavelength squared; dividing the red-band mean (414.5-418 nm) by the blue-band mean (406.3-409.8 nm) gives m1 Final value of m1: 1.1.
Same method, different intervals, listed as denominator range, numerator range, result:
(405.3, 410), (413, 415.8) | 1.09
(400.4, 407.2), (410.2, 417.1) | 1.01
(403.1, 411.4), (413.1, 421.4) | 1.05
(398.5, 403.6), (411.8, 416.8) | 1.04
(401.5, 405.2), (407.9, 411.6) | 0.91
